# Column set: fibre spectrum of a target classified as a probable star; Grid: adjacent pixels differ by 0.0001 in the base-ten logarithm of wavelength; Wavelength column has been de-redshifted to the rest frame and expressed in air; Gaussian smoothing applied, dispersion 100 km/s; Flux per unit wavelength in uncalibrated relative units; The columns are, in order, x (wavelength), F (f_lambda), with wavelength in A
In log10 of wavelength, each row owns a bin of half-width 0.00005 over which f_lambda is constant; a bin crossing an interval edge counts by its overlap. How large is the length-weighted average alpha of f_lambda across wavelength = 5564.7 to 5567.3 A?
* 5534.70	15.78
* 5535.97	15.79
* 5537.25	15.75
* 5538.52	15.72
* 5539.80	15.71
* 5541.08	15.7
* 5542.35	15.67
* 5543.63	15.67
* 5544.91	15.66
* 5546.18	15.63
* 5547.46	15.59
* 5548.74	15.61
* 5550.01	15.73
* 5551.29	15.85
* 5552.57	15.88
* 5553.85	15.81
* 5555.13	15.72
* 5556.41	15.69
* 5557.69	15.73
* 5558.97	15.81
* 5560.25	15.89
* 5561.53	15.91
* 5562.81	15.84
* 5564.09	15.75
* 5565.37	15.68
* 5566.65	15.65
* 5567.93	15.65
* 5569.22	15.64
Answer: 15.7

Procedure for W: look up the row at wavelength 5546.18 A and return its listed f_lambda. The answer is 15.63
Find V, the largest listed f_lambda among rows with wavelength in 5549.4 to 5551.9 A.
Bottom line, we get 15.85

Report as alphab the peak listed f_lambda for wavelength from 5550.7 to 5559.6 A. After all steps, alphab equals 15.88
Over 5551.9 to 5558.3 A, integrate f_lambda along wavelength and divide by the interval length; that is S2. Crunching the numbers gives 15.8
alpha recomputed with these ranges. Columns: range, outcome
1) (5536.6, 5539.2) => 15.7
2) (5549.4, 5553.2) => 15.8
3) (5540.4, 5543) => 15.7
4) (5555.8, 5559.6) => 15.7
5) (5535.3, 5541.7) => 15.7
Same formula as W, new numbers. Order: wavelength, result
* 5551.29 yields 15.85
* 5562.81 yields 15.84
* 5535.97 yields 15.79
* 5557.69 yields 15.73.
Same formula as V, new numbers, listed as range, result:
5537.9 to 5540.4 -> 15.72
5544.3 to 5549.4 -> 15.66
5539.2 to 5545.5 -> 15.71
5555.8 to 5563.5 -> 15.91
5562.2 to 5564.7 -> 15.84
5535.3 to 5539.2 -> 15.79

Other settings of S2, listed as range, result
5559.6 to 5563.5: 15.9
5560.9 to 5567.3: 15.8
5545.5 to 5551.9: 15.7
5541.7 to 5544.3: 15.7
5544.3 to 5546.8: 15.7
